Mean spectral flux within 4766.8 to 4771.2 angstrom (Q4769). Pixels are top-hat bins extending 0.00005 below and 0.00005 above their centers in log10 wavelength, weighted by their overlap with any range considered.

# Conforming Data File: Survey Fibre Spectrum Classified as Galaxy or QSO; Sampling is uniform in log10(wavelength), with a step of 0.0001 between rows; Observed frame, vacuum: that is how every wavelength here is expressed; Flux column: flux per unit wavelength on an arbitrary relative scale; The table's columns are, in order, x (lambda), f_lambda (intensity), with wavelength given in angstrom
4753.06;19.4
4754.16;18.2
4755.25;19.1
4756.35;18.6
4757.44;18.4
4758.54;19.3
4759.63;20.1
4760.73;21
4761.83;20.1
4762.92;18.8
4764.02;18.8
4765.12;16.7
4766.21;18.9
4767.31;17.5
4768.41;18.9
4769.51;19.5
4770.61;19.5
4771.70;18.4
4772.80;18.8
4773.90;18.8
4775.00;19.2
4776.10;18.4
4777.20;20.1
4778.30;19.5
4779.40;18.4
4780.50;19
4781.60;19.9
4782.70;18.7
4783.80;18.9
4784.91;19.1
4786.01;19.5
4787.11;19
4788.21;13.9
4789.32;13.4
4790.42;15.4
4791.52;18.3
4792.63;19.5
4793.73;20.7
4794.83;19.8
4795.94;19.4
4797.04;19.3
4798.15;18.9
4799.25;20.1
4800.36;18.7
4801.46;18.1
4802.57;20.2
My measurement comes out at 18.9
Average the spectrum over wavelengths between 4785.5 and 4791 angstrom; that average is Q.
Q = 16.2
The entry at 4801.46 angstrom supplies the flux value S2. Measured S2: 18.1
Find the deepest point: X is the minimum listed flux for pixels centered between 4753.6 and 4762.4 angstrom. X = 18.2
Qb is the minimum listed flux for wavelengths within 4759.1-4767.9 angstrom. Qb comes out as 16.7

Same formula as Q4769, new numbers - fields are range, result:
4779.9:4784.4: 19.1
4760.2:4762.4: 20.6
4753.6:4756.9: 18.6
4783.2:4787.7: 19.1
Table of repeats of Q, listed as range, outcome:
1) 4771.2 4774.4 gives 18.7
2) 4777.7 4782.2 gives 19.2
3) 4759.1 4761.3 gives 20.5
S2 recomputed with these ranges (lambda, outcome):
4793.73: 20.7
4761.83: 20.1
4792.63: 19.5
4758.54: 19.3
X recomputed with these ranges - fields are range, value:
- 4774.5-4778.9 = 18.4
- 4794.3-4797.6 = 19.3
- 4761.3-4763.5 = 18.8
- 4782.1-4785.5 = 18.7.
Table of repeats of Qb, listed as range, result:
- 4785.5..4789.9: 13.4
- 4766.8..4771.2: 17.5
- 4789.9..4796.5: 15.4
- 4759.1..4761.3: 20.1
